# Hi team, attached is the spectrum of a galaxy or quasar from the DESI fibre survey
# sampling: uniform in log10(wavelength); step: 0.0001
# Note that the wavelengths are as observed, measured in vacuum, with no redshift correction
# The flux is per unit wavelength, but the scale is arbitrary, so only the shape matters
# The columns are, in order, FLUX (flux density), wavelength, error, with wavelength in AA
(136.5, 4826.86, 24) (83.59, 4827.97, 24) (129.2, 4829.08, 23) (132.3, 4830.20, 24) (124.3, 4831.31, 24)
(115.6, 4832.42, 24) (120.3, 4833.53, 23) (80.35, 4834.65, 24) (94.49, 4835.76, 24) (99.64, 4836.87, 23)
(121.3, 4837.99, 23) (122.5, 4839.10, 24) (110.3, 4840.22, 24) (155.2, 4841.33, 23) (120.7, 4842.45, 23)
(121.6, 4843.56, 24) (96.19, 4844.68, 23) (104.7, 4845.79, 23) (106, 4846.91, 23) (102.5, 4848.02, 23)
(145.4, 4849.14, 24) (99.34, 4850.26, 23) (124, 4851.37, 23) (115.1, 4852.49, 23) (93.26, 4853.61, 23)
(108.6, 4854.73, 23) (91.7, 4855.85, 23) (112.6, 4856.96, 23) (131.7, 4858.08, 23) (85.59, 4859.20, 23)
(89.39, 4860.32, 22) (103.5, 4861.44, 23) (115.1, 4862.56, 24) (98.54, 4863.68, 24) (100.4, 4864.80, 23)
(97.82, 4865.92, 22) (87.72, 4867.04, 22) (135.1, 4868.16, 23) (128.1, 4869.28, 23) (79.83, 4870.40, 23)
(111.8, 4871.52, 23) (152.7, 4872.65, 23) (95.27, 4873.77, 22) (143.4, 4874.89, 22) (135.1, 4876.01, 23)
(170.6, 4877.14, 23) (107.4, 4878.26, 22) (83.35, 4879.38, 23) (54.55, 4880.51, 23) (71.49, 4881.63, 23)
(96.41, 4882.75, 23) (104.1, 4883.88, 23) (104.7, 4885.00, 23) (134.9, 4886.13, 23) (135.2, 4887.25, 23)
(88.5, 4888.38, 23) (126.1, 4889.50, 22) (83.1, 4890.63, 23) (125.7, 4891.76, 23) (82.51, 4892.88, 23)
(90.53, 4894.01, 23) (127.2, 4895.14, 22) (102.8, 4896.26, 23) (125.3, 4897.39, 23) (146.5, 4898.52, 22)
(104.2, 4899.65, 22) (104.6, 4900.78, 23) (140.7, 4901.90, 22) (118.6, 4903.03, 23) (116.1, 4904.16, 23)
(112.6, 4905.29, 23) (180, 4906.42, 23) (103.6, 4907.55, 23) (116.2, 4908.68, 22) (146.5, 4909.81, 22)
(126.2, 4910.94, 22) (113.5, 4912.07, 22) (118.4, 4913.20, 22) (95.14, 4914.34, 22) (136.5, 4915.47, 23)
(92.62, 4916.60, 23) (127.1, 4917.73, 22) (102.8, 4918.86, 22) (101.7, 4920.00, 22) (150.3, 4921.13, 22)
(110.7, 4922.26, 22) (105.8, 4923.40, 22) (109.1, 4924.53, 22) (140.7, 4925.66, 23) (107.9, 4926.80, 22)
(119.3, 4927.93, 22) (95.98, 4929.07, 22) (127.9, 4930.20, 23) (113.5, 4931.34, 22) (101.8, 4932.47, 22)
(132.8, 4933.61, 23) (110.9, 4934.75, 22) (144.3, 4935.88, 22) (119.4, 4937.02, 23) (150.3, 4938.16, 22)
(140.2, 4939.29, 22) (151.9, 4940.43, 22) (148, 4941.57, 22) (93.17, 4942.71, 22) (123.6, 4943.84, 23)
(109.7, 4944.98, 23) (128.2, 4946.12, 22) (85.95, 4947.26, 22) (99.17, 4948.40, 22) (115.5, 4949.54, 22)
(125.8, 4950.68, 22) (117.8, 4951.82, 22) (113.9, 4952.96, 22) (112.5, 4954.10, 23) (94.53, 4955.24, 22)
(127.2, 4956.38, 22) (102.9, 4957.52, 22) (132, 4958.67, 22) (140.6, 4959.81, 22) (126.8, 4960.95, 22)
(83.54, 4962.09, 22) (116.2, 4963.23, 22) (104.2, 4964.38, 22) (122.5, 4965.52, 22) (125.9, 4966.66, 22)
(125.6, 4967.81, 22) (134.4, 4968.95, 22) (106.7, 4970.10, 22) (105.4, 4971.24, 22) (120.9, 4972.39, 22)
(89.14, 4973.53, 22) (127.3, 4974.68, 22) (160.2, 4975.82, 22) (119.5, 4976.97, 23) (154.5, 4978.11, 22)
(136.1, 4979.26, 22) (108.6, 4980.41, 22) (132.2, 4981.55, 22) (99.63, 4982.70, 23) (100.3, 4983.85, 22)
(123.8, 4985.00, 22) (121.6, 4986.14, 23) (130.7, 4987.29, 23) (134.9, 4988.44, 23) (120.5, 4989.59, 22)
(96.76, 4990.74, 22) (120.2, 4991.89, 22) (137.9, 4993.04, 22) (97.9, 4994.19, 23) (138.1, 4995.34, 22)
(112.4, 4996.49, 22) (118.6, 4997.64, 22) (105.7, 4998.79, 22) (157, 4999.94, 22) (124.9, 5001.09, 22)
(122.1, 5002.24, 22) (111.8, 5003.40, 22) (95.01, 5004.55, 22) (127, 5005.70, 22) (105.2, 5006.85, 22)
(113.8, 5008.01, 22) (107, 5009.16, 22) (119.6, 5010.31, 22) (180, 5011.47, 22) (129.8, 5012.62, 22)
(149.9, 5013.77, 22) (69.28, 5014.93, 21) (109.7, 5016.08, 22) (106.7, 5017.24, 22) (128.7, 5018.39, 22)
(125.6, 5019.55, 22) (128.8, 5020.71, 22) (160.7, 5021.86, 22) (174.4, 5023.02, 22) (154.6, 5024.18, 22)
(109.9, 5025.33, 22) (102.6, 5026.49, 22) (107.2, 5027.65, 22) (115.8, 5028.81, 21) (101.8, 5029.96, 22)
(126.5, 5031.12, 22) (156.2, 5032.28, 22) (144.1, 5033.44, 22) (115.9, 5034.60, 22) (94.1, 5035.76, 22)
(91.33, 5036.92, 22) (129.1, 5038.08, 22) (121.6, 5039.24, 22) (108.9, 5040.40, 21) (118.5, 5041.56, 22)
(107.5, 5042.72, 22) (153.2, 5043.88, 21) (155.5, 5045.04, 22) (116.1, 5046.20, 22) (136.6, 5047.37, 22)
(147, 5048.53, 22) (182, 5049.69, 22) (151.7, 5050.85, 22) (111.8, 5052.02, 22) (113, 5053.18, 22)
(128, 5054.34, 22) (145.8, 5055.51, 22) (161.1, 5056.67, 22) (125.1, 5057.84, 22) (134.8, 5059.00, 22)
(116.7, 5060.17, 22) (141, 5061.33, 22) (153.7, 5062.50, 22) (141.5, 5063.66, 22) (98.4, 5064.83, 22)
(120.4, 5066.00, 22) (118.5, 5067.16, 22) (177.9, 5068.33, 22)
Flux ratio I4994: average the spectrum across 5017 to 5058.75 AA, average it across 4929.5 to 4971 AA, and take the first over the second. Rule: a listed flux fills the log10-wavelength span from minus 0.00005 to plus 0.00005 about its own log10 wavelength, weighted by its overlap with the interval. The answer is 1.1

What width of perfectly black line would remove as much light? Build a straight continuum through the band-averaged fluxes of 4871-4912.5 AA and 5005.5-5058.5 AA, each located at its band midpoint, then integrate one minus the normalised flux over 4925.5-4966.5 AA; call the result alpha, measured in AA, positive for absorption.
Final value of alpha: 0.5 AA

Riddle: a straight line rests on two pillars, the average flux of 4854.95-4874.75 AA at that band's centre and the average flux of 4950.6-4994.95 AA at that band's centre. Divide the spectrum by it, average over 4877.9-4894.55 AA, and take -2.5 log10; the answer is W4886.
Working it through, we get 0.11 mag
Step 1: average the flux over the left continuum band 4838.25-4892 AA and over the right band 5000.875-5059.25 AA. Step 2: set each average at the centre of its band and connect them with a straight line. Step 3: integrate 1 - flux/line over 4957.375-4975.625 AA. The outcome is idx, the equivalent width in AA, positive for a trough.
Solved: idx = 0.4 AA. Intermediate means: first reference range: 111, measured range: 118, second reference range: 127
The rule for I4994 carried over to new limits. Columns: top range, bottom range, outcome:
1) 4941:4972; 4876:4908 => 1.03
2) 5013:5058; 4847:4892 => 1.17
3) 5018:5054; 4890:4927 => 1.10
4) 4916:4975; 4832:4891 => 1.07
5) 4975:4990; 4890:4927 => 1.08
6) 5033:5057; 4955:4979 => 1.08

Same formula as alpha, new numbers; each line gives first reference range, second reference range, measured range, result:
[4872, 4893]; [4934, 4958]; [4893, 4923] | -1.2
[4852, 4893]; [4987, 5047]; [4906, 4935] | -1.5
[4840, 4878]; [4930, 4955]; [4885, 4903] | 0.4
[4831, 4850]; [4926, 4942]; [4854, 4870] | 1.5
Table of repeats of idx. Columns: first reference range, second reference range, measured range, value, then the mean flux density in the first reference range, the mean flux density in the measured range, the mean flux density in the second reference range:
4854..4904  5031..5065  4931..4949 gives -0.70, 110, 122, 131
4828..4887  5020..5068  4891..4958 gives -0.41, 111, 118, 130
